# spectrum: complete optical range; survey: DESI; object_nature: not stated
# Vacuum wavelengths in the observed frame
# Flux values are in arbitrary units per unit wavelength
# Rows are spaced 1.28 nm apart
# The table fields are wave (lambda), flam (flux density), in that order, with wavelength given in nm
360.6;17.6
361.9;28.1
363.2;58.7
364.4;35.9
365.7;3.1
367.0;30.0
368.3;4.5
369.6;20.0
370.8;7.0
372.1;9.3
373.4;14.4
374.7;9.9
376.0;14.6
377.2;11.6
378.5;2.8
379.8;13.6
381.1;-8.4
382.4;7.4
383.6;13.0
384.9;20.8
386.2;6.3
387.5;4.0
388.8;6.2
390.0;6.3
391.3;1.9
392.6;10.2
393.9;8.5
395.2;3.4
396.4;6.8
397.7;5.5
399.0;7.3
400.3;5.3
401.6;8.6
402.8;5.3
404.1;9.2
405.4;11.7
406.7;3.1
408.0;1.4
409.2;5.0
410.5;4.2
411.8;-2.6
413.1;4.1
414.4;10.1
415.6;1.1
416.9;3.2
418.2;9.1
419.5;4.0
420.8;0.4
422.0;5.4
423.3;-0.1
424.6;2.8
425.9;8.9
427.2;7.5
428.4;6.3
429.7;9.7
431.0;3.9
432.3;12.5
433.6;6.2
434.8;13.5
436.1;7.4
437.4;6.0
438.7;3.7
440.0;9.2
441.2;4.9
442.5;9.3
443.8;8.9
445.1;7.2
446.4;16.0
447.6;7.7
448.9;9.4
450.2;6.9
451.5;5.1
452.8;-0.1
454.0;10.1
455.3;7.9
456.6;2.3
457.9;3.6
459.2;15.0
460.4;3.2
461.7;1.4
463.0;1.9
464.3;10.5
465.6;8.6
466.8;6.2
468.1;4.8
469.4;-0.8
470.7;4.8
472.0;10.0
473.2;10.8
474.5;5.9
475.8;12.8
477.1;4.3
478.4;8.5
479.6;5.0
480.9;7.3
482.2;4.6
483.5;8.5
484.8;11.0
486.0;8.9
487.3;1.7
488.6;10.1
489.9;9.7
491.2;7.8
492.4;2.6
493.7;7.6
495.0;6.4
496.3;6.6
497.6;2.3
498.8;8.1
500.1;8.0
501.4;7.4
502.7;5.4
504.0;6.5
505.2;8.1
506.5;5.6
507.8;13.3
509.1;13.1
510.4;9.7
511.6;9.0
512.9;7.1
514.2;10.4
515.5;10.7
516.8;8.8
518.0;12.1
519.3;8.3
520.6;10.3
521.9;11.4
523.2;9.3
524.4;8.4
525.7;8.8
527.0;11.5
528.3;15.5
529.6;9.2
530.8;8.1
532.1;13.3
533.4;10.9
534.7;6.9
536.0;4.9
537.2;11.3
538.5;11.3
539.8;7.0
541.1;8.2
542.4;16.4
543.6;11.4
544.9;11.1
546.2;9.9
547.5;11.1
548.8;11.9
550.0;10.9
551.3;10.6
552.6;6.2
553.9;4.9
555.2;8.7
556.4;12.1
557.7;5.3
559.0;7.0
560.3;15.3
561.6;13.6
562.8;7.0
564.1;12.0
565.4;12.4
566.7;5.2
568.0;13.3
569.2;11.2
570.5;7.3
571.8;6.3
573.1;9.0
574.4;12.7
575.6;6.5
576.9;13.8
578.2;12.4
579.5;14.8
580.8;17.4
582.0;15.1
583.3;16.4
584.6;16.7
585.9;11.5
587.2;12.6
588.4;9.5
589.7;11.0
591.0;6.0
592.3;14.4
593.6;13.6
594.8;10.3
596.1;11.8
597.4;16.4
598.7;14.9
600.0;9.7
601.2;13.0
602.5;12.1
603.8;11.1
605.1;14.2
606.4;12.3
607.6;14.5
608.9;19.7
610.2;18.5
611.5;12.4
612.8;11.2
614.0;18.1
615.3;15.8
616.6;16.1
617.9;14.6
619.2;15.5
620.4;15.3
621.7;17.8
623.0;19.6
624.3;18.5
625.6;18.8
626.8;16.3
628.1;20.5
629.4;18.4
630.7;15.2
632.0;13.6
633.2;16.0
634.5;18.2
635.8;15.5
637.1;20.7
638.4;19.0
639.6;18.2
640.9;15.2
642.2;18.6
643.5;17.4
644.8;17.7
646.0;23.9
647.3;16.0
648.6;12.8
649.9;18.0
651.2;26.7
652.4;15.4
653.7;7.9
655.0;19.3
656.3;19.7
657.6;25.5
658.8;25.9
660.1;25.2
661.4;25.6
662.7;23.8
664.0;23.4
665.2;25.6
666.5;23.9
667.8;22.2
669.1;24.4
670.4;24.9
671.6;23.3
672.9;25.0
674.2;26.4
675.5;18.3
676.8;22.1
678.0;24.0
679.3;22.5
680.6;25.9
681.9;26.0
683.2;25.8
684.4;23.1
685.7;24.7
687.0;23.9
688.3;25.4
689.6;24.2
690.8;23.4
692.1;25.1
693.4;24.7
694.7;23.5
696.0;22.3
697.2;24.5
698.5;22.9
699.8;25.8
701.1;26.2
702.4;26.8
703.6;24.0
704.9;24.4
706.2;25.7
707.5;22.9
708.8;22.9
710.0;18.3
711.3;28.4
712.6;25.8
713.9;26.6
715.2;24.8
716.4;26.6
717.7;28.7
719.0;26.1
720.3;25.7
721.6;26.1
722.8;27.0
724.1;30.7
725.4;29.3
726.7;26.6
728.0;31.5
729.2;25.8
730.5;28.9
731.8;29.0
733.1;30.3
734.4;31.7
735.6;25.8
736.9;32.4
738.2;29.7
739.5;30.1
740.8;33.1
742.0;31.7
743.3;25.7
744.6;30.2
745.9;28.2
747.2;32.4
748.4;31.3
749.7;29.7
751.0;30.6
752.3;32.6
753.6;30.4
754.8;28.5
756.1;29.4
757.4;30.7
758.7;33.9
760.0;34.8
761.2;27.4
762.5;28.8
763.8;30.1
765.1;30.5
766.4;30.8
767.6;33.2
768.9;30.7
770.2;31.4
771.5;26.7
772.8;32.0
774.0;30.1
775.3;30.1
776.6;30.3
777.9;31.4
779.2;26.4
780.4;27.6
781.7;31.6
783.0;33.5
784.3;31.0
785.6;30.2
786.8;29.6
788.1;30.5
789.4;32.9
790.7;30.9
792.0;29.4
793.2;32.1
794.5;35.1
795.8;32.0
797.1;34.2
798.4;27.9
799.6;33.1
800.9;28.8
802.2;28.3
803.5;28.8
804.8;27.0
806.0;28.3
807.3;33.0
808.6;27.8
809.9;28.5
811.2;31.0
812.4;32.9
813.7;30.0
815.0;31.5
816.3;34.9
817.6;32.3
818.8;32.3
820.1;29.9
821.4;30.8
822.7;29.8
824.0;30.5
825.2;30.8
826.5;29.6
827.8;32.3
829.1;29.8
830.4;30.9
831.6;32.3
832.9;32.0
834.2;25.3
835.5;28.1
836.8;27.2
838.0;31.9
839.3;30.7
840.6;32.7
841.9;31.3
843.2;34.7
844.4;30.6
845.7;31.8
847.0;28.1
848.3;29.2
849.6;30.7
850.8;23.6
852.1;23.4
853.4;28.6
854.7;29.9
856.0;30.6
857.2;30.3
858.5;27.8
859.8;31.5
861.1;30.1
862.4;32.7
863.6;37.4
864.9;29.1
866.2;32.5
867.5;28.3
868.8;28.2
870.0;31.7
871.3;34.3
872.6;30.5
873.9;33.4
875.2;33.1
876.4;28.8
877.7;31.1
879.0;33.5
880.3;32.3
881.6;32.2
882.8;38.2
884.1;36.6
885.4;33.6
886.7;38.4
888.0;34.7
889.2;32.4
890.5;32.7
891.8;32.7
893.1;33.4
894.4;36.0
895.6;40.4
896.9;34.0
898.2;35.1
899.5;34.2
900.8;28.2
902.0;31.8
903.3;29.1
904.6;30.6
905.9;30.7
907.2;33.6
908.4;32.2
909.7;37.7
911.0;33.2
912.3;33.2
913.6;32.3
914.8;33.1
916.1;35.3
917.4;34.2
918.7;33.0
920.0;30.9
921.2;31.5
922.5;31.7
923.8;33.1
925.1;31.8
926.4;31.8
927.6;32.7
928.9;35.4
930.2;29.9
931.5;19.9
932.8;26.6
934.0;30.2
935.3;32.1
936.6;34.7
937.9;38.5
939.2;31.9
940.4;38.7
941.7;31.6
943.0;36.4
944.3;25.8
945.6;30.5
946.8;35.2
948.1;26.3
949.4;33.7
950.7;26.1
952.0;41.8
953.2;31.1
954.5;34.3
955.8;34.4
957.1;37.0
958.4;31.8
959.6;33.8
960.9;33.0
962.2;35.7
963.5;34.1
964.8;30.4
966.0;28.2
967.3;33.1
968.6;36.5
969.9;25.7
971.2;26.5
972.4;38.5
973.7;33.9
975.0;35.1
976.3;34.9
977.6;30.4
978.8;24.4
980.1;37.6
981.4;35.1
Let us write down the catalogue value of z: 0.65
